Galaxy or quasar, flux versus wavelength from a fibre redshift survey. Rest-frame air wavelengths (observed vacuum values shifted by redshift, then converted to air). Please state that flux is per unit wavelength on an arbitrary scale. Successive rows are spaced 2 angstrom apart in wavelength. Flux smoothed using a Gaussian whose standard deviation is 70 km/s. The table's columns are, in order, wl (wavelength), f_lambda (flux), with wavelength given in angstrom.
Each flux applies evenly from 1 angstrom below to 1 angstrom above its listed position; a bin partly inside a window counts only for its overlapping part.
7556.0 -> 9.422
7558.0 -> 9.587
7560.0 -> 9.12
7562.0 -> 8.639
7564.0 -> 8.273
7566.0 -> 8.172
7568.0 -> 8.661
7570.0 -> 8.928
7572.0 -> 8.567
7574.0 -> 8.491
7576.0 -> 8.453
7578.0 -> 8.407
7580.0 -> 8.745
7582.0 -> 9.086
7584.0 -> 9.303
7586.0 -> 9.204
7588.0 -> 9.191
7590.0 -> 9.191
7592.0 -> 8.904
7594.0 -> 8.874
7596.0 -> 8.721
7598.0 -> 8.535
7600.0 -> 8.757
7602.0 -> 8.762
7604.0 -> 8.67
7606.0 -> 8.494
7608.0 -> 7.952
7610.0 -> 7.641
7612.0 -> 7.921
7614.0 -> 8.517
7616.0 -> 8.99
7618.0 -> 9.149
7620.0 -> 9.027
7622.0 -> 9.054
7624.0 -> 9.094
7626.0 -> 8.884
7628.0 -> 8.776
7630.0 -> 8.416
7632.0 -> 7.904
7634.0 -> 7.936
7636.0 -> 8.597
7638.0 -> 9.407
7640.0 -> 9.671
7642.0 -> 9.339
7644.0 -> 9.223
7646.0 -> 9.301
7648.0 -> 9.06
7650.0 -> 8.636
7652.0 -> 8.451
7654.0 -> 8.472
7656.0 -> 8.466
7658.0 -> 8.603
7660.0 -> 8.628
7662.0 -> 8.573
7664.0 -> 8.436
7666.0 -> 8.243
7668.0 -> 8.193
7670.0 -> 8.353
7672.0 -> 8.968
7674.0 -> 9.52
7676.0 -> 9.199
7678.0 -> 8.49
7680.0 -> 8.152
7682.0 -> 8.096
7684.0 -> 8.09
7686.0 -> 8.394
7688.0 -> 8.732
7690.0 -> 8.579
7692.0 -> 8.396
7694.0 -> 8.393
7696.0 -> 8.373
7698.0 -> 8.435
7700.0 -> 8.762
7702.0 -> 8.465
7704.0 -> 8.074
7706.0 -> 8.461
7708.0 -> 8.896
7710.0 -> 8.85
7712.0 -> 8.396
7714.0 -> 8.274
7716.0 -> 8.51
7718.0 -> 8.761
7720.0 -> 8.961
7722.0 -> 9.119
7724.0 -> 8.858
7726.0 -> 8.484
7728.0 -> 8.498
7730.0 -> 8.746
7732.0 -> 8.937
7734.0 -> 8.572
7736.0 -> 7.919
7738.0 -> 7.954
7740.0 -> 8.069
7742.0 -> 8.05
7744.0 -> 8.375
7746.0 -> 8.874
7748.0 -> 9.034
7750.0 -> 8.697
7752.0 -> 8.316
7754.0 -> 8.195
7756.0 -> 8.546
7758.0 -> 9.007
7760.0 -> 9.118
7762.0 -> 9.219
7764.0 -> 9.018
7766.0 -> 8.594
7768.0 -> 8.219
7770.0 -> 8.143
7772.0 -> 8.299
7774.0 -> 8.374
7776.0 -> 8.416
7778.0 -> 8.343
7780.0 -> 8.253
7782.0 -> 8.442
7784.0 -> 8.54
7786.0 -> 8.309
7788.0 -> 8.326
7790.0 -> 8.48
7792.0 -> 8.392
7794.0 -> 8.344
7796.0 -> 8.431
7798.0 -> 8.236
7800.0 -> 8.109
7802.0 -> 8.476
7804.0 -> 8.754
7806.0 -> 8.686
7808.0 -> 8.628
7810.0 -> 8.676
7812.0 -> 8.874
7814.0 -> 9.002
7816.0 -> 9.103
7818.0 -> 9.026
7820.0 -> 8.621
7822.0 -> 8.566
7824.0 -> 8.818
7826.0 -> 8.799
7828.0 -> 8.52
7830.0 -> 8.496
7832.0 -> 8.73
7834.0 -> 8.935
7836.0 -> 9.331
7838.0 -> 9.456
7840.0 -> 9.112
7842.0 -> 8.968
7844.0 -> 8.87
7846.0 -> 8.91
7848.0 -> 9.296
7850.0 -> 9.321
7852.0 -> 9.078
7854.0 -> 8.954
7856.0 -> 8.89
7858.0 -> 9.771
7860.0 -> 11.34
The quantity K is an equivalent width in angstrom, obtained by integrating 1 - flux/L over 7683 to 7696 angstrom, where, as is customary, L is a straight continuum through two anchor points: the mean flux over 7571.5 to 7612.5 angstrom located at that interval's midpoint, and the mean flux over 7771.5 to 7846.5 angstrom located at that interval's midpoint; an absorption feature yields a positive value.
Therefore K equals 0.35 angstrom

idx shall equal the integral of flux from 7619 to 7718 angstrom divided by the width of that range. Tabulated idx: 8.64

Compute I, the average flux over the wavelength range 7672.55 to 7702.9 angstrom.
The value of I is 8.55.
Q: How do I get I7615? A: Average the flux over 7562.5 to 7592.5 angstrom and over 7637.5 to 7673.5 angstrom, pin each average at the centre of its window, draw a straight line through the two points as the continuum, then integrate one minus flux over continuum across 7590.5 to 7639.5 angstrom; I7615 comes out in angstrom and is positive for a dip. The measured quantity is 0.74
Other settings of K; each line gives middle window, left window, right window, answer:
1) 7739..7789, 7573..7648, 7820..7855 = 2.12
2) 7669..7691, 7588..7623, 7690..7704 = -0.27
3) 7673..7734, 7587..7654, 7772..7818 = 0.31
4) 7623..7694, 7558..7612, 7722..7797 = -0.43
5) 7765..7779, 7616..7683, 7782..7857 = 0.65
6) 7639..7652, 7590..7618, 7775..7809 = -0.93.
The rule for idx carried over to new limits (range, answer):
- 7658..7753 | 8.54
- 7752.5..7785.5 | 8.54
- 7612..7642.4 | 8.81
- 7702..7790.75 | 8.53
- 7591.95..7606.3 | 8.71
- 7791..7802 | 8.32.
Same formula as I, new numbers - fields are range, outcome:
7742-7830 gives 8.58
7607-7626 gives 8.61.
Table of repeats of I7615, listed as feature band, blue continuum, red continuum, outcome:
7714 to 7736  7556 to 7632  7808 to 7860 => 0.5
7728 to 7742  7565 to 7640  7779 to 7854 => 0.6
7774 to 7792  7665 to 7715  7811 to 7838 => 0.7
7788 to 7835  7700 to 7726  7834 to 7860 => 2.3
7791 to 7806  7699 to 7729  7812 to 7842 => 0.7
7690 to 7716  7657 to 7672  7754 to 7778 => 0.1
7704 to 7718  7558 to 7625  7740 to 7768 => 0.2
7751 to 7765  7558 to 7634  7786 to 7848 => -0.1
